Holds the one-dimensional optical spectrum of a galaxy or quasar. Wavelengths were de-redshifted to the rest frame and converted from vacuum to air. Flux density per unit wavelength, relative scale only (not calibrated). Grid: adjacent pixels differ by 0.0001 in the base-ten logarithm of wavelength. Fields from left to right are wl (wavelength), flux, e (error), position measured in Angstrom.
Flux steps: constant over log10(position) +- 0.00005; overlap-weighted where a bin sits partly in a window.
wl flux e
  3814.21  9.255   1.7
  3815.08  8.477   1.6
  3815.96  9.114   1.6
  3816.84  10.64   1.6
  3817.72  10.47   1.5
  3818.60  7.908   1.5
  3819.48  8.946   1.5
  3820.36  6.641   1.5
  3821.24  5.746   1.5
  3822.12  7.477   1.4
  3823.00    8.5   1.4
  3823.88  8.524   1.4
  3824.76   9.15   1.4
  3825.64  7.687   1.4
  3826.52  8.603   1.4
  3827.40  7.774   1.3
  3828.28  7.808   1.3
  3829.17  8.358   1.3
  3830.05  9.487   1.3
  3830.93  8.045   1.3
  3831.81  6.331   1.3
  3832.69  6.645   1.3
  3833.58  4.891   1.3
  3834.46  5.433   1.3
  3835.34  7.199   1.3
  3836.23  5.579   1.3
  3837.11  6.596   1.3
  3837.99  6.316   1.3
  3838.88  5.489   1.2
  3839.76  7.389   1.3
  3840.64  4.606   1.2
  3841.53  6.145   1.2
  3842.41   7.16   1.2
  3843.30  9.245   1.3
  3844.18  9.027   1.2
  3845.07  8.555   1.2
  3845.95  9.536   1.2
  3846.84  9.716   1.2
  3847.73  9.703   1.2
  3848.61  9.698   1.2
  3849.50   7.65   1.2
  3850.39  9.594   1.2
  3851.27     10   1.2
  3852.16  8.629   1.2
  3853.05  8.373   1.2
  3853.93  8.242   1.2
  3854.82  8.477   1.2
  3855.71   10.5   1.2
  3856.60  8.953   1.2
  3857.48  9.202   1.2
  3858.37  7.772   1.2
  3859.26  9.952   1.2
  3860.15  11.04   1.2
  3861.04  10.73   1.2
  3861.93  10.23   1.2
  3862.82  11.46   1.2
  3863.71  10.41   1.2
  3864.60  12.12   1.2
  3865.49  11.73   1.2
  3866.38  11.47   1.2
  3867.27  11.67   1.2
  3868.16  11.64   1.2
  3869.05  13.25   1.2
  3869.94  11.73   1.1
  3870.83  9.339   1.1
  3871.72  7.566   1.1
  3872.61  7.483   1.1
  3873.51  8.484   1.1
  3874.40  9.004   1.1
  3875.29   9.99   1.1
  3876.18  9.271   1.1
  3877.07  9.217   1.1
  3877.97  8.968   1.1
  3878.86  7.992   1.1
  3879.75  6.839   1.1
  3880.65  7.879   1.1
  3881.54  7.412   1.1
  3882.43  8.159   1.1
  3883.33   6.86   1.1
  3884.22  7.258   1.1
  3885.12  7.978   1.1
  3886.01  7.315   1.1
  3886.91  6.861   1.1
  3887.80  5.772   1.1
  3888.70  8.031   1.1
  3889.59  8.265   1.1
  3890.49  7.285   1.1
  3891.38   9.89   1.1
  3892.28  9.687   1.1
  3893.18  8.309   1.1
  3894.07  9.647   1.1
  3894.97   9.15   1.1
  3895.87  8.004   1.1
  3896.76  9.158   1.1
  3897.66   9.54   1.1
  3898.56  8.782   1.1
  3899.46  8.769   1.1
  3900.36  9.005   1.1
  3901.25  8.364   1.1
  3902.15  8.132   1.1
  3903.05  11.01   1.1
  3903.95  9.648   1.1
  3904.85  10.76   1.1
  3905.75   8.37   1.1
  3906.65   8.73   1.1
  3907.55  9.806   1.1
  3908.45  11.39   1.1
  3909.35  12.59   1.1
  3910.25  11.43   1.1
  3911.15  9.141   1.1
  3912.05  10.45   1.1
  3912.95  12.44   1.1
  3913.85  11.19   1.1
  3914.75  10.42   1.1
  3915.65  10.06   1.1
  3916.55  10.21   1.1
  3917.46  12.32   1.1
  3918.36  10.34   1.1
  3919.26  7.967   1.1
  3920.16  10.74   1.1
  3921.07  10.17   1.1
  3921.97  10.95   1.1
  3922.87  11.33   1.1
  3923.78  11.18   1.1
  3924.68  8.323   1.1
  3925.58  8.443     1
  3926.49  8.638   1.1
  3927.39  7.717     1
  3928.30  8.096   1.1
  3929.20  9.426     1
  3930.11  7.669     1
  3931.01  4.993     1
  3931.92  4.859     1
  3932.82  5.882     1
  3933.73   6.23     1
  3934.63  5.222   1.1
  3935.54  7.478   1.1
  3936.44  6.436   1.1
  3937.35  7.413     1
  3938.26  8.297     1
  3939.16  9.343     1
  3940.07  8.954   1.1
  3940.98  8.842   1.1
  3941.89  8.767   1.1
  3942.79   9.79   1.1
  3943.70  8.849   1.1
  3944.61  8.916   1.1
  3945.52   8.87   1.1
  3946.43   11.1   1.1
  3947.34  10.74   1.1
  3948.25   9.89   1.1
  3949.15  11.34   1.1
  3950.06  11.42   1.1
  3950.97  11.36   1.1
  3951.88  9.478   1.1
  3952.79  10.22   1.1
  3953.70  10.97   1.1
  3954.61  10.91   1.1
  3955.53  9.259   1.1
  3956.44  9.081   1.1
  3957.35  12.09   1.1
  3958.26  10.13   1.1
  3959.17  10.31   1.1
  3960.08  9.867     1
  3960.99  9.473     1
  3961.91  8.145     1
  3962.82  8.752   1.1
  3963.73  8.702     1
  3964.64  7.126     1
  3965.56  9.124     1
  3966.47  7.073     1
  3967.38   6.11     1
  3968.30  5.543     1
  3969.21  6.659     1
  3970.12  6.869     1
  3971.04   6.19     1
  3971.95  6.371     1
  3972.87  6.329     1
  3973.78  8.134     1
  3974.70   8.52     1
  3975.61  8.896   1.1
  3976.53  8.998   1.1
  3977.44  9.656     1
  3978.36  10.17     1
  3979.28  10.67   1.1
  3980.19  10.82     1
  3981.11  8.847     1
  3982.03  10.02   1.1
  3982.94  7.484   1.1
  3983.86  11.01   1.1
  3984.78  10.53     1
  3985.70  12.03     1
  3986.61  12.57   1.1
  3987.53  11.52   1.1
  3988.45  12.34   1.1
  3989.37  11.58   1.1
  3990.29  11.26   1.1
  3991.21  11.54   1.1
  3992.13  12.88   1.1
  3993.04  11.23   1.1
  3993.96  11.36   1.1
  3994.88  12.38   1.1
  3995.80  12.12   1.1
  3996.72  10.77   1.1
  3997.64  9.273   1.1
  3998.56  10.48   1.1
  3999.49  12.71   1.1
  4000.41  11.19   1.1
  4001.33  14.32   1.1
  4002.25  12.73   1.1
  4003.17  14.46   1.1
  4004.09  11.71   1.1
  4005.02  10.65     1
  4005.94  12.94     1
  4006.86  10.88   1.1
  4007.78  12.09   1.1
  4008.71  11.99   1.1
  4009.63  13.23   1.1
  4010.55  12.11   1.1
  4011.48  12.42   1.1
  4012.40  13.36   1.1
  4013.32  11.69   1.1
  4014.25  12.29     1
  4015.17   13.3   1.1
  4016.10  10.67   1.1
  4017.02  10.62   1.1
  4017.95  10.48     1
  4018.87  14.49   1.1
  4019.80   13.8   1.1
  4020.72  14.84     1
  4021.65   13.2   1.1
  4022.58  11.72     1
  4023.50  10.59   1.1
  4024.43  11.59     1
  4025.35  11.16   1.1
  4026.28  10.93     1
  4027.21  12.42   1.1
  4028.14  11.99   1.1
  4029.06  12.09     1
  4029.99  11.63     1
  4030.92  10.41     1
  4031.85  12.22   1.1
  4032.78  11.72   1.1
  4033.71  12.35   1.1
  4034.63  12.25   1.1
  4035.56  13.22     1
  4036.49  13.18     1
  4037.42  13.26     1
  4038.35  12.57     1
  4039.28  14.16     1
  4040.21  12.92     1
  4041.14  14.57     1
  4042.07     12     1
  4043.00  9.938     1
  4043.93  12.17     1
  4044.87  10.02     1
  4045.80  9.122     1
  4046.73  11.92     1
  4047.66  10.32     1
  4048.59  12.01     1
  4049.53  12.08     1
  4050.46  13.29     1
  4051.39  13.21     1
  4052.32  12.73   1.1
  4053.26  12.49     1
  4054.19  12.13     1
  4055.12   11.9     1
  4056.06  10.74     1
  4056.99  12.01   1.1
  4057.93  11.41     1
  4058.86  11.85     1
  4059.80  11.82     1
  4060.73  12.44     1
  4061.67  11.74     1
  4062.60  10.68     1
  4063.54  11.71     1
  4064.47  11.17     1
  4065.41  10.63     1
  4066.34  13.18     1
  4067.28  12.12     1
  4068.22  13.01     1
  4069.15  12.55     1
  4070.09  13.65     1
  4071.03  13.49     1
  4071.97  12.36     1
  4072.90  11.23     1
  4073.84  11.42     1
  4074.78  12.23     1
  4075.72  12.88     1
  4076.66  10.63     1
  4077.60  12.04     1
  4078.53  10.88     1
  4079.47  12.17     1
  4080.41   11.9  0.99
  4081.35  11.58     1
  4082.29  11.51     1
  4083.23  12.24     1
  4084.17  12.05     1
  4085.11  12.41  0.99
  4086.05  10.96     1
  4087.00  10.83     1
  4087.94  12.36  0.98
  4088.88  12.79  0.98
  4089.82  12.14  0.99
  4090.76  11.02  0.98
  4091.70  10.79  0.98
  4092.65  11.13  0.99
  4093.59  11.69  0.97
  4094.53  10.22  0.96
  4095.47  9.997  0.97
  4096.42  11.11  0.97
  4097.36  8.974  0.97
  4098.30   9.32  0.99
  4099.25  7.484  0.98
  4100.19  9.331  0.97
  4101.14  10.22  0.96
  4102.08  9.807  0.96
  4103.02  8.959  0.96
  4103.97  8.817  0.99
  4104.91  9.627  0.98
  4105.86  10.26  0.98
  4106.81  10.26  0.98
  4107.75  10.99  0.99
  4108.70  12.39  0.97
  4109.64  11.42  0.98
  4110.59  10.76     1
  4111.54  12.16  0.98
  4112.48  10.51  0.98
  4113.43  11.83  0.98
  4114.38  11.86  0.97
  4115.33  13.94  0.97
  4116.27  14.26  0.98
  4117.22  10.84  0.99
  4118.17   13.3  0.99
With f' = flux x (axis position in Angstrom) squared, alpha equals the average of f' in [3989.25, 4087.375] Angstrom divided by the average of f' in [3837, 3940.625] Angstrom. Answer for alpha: 1.4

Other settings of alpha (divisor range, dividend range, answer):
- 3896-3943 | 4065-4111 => 1.34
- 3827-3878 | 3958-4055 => 1.36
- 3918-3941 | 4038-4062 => 1.54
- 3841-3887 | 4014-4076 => 1.44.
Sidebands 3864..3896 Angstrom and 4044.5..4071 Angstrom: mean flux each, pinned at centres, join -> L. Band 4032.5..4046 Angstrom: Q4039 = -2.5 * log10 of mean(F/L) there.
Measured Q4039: -0.065 mag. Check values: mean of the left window 8.95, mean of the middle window 12.3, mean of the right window 11.9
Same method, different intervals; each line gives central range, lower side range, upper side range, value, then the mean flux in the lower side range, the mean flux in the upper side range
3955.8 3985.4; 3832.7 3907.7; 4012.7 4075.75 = 0.22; 8.74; 12.1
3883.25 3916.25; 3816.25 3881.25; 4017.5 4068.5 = 0.04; 8.68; 12.1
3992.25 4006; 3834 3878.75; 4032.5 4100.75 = -0.10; 9.03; 11.7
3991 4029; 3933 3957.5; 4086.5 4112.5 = -0.23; 9.23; 10.5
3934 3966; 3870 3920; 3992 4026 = 0.13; 9.09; 12.1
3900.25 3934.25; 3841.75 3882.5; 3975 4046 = 0.09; 9.45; 11.7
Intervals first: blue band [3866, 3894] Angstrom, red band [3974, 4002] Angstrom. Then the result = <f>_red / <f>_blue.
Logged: 1.2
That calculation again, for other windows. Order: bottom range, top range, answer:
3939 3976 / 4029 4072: 1.35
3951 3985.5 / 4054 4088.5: 1.33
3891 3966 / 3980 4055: 1.27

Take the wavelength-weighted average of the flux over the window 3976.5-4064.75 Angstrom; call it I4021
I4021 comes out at 11.8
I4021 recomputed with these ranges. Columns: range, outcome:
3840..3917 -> 9.25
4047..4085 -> 12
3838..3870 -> 9.41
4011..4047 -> 12.1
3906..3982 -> 9.1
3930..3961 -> 9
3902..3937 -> 9.24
